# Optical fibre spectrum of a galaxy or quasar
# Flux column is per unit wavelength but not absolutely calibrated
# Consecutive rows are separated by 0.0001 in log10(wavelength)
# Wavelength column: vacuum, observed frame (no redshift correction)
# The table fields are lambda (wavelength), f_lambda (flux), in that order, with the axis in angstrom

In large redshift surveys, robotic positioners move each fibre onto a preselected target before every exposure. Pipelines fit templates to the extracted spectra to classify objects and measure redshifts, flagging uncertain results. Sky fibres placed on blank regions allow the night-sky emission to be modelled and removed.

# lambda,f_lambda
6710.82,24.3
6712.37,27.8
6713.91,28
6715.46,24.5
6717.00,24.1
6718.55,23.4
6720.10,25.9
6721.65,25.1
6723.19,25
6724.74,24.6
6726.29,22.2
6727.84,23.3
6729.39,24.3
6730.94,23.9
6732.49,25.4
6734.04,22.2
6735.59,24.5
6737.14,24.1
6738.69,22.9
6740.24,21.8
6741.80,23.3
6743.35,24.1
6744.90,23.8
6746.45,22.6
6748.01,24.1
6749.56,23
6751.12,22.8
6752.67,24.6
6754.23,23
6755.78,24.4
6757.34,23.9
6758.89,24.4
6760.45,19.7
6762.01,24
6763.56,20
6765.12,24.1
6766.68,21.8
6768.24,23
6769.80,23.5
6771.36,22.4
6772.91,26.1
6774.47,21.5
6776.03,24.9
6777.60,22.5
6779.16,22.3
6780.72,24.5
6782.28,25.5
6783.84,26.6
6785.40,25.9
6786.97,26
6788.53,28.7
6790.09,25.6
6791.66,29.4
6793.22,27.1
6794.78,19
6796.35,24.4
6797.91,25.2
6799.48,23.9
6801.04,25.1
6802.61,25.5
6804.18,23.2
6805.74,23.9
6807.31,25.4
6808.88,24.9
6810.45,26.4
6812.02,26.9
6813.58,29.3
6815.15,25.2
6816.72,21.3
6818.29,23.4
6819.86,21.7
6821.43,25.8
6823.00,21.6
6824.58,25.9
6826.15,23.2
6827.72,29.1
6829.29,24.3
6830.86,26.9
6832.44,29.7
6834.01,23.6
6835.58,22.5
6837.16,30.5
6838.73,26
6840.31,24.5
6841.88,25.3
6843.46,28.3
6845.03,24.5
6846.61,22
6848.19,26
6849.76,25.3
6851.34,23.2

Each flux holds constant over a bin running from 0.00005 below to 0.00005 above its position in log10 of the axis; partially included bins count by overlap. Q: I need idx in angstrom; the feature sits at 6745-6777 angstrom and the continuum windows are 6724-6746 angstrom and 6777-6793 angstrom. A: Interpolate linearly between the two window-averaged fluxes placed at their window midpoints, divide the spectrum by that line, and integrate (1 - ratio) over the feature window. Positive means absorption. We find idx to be 2.0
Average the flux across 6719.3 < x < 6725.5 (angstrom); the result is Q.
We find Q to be 25.1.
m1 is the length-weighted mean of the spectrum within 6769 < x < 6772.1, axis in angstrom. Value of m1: 22.9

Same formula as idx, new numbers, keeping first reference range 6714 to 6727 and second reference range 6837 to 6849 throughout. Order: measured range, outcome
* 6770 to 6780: 0.69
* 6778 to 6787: 0.06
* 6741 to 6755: 0.75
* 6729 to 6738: 0.23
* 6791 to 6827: 0.96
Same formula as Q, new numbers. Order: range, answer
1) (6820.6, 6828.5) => 25.1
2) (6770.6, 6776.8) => 23.8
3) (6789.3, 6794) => 27.4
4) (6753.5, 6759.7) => 23.9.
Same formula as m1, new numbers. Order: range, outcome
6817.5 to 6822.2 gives 23.6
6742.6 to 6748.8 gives 23.7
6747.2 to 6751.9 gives 23.3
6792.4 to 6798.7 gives 24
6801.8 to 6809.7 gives 24.6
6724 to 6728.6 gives 23.3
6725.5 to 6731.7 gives 23.4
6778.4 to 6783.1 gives 24.2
